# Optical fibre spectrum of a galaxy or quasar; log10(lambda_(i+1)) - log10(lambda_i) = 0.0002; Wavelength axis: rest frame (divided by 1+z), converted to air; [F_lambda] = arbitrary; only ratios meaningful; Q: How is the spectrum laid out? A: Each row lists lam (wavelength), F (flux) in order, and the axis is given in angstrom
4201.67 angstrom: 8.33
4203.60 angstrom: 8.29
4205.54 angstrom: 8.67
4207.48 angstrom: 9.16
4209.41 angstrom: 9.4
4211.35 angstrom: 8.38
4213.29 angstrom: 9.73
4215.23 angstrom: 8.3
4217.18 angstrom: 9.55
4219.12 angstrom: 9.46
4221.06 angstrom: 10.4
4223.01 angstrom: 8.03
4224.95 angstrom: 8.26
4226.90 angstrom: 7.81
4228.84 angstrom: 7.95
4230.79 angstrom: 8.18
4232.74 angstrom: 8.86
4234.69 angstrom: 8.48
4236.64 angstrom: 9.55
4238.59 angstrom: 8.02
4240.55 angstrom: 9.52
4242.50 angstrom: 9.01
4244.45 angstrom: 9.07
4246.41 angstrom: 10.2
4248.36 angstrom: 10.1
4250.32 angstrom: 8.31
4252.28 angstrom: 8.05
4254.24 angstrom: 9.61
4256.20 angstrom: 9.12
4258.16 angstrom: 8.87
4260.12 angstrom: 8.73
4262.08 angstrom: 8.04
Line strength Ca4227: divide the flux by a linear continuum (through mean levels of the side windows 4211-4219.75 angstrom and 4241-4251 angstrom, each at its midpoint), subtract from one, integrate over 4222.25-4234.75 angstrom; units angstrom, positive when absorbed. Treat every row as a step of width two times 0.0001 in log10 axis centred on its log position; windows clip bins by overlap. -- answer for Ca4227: 1.4 angstrom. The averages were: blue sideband 9.11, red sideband 9.38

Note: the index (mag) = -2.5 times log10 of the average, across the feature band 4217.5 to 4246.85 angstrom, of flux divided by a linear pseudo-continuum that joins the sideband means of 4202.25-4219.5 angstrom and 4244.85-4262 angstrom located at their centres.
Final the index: 0.02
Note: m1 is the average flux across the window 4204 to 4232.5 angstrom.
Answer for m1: 8.8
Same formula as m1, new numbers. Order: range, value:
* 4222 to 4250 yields 8.78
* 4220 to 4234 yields 8.51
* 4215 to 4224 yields 9.21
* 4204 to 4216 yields 8.92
